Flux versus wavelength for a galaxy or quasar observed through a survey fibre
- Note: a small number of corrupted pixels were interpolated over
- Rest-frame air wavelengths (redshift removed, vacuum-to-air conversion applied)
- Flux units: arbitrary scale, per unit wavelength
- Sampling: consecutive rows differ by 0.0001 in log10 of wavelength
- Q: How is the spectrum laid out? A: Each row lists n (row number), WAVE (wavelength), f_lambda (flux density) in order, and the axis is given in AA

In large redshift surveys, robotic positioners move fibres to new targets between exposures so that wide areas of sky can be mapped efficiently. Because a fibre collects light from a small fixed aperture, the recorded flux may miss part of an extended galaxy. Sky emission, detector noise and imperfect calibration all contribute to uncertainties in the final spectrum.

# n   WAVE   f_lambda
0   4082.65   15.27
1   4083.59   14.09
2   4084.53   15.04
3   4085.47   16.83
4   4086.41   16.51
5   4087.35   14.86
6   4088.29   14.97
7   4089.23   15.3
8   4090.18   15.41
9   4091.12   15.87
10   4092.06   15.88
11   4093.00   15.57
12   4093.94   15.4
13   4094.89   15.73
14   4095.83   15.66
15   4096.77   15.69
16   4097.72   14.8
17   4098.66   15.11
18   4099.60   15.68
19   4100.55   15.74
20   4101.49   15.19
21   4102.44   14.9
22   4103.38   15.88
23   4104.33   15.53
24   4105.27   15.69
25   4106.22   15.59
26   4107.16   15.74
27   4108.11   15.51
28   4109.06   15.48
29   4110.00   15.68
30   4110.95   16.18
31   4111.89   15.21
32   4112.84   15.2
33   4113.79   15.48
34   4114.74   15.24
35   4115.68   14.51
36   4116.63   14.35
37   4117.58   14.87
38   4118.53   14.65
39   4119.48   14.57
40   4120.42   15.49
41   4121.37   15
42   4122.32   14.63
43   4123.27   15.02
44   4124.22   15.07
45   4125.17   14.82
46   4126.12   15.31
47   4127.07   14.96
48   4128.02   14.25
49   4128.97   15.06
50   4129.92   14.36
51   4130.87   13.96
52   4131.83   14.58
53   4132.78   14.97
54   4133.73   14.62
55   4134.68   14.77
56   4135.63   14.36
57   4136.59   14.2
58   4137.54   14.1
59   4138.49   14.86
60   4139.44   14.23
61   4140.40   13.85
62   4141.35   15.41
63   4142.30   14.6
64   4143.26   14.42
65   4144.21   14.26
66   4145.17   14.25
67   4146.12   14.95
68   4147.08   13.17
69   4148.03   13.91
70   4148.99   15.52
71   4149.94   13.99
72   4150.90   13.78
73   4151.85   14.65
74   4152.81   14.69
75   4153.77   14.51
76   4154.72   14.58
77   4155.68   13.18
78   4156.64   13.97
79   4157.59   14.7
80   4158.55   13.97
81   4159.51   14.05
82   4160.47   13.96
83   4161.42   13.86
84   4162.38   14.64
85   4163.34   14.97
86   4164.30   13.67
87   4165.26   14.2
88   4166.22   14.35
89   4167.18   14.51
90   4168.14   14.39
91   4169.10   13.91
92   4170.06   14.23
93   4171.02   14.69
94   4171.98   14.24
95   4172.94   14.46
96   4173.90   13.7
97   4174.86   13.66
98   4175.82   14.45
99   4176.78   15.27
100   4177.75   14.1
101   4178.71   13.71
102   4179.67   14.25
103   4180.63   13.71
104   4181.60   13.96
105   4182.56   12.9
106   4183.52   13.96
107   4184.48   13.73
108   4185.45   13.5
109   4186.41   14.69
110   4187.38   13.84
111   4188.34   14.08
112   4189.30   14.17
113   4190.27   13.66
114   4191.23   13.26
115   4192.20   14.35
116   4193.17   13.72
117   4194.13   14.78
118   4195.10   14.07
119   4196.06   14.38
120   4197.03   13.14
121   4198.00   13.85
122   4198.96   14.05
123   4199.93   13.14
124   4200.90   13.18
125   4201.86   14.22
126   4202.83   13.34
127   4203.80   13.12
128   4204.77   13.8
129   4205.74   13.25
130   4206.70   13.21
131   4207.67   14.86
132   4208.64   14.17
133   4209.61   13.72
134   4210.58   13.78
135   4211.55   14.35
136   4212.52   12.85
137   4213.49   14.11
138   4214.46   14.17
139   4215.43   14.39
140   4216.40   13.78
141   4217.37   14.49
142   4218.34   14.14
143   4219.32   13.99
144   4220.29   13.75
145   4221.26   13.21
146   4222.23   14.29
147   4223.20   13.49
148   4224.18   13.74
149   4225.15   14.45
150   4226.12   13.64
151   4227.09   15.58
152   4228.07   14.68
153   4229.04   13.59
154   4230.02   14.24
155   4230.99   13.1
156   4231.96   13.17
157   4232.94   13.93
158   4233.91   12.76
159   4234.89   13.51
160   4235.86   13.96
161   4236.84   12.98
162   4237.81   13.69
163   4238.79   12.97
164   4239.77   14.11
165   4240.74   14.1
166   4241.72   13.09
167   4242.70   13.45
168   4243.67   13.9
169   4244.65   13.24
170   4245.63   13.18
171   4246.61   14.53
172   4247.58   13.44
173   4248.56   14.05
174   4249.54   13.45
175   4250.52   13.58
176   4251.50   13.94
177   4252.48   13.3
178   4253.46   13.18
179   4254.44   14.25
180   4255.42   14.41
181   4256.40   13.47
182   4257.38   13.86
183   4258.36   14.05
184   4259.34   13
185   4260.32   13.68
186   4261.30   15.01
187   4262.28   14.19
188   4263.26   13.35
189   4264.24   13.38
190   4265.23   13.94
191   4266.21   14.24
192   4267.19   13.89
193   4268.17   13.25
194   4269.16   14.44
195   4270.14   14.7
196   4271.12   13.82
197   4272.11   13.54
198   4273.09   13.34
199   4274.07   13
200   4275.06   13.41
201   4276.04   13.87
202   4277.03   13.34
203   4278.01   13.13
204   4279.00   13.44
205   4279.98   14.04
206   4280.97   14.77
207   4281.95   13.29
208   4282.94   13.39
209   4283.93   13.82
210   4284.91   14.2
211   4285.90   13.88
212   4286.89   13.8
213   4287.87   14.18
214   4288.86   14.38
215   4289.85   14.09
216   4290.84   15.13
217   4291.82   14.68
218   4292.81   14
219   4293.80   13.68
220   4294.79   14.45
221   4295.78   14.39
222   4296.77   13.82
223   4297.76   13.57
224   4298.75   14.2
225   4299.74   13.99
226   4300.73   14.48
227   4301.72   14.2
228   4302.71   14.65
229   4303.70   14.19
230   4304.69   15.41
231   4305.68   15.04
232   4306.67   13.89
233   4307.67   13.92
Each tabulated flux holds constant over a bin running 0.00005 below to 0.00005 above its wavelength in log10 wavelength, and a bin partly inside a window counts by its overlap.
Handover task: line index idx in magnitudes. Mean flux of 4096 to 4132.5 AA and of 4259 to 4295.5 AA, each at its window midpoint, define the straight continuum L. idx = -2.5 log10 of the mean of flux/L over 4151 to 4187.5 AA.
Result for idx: 0.04 mag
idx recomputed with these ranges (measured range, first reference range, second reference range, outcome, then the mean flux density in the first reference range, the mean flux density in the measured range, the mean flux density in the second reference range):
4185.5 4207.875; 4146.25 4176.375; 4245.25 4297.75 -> 0.02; 14.2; 13.8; 13.9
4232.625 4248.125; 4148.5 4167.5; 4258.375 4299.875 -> 0.04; 14.3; 13.6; 13.9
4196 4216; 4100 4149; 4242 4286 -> 0.04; 14.9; 13.8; 13.7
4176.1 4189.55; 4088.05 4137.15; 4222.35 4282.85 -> 0.03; 15.1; 14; 13.7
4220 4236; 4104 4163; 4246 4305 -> 0.03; 14.7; 13.8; 13.9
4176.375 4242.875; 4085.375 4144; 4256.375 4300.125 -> 0.04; 15.1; 13.8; 13.9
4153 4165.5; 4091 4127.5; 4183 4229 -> 0.03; 15.3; 14.2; 13.9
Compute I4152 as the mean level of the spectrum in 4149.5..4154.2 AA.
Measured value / 14.3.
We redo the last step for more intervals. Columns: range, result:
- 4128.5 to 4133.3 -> 14.6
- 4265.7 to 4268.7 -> 13.8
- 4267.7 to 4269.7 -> 13.8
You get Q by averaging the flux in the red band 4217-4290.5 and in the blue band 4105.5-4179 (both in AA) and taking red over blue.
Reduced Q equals 0.9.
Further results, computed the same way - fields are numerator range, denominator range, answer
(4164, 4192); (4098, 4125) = 0.92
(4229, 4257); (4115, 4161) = 0.94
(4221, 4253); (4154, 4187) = 0.97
